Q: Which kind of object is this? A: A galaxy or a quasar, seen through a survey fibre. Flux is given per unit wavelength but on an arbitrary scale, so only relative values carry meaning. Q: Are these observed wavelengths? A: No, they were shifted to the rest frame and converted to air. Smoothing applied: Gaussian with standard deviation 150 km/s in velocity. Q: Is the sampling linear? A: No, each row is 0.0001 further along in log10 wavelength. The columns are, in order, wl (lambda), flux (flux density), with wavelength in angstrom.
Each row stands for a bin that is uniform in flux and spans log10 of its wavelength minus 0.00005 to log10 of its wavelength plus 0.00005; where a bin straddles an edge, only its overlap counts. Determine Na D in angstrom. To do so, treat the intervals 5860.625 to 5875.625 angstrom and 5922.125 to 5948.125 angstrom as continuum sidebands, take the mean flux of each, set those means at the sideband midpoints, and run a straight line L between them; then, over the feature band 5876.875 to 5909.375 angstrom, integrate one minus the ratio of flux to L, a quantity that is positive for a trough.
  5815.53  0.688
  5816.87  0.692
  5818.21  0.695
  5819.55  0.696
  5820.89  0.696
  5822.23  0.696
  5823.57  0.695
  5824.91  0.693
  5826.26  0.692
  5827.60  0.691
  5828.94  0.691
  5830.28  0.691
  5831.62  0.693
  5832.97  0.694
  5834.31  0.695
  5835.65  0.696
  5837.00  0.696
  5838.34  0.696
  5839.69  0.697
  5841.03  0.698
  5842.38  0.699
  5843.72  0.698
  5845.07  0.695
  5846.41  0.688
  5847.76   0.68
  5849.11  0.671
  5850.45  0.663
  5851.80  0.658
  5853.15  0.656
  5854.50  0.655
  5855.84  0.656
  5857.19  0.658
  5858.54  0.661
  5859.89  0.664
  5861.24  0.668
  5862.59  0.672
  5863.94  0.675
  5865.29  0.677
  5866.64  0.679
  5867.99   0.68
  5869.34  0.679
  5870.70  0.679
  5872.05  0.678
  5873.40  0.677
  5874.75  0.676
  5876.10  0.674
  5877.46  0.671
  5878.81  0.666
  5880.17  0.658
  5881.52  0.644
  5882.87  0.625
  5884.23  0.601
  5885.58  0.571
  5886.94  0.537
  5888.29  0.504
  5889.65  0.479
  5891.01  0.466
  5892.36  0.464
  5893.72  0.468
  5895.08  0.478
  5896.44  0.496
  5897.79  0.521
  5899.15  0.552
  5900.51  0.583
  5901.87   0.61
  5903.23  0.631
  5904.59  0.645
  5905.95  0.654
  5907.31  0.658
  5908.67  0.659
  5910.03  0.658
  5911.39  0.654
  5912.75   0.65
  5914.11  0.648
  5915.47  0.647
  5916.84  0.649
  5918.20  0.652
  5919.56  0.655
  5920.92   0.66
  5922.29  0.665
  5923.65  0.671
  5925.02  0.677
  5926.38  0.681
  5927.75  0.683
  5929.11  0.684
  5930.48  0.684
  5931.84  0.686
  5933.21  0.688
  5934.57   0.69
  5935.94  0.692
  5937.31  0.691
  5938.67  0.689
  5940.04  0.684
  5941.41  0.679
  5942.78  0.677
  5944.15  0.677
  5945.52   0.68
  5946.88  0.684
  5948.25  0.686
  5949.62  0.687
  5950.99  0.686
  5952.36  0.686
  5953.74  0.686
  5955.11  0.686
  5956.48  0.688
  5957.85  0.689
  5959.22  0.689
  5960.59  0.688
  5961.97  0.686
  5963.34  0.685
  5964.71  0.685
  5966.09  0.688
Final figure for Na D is 4.90 angstrom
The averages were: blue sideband 0.677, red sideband 0.683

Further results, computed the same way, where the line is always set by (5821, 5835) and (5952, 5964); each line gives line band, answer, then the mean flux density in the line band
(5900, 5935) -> 1.5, 0.659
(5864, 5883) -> 0.6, 0.67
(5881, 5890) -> 1.6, 0.568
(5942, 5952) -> 0.1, 0.683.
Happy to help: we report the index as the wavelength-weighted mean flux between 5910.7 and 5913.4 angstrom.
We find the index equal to 0.653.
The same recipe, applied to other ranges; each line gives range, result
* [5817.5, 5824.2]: 0.696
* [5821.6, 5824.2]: 0.696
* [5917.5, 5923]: 0.659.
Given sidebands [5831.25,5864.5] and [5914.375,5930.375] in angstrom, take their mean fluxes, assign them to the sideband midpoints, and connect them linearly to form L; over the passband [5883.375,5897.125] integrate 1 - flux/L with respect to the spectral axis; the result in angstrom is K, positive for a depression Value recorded 3.4 angstrom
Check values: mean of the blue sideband 0.679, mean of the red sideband 0.666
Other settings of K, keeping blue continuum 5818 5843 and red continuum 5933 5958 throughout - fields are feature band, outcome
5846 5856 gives 0.4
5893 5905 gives 2.4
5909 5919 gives 0.5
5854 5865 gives 0.4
